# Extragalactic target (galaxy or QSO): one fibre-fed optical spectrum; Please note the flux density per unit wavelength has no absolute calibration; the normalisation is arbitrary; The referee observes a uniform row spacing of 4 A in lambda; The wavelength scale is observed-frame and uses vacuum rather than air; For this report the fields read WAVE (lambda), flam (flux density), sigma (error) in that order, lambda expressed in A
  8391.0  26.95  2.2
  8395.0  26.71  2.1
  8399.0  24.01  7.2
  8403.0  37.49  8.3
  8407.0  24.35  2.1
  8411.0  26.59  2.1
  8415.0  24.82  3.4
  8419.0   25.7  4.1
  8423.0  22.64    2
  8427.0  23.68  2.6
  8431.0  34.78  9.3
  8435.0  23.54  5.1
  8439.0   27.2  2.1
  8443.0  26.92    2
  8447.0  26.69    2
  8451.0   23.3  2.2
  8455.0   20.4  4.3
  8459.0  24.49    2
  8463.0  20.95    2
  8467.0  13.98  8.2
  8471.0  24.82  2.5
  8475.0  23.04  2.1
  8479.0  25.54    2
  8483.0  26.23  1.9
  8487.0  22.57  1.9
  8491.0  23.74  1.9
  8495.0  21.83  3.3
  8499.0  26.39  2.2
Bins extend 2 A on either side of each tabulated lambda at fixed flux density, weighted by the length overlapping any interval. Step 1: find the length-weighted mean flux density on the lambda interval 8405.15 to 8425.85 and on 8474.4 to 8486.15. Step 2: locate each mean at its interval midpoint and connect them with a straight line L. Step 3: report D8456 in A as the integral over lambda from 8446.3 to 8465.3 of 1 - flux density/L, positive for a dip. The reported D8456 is 1.6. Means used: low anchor 24.8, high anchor 24.9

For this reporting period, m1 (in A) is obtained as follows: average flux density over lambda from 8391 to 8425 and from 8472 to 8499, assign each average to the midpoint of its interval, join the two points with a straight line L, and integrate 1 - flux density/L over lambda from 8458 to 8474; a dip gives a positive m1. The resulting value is 2.4 A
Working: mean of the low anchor 26.6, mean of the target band 21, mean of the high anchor 24.1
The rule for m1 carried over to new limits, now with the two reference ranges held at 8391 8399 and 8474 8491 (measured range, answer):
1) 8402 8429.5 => -0.6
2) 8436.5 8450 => -0.8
